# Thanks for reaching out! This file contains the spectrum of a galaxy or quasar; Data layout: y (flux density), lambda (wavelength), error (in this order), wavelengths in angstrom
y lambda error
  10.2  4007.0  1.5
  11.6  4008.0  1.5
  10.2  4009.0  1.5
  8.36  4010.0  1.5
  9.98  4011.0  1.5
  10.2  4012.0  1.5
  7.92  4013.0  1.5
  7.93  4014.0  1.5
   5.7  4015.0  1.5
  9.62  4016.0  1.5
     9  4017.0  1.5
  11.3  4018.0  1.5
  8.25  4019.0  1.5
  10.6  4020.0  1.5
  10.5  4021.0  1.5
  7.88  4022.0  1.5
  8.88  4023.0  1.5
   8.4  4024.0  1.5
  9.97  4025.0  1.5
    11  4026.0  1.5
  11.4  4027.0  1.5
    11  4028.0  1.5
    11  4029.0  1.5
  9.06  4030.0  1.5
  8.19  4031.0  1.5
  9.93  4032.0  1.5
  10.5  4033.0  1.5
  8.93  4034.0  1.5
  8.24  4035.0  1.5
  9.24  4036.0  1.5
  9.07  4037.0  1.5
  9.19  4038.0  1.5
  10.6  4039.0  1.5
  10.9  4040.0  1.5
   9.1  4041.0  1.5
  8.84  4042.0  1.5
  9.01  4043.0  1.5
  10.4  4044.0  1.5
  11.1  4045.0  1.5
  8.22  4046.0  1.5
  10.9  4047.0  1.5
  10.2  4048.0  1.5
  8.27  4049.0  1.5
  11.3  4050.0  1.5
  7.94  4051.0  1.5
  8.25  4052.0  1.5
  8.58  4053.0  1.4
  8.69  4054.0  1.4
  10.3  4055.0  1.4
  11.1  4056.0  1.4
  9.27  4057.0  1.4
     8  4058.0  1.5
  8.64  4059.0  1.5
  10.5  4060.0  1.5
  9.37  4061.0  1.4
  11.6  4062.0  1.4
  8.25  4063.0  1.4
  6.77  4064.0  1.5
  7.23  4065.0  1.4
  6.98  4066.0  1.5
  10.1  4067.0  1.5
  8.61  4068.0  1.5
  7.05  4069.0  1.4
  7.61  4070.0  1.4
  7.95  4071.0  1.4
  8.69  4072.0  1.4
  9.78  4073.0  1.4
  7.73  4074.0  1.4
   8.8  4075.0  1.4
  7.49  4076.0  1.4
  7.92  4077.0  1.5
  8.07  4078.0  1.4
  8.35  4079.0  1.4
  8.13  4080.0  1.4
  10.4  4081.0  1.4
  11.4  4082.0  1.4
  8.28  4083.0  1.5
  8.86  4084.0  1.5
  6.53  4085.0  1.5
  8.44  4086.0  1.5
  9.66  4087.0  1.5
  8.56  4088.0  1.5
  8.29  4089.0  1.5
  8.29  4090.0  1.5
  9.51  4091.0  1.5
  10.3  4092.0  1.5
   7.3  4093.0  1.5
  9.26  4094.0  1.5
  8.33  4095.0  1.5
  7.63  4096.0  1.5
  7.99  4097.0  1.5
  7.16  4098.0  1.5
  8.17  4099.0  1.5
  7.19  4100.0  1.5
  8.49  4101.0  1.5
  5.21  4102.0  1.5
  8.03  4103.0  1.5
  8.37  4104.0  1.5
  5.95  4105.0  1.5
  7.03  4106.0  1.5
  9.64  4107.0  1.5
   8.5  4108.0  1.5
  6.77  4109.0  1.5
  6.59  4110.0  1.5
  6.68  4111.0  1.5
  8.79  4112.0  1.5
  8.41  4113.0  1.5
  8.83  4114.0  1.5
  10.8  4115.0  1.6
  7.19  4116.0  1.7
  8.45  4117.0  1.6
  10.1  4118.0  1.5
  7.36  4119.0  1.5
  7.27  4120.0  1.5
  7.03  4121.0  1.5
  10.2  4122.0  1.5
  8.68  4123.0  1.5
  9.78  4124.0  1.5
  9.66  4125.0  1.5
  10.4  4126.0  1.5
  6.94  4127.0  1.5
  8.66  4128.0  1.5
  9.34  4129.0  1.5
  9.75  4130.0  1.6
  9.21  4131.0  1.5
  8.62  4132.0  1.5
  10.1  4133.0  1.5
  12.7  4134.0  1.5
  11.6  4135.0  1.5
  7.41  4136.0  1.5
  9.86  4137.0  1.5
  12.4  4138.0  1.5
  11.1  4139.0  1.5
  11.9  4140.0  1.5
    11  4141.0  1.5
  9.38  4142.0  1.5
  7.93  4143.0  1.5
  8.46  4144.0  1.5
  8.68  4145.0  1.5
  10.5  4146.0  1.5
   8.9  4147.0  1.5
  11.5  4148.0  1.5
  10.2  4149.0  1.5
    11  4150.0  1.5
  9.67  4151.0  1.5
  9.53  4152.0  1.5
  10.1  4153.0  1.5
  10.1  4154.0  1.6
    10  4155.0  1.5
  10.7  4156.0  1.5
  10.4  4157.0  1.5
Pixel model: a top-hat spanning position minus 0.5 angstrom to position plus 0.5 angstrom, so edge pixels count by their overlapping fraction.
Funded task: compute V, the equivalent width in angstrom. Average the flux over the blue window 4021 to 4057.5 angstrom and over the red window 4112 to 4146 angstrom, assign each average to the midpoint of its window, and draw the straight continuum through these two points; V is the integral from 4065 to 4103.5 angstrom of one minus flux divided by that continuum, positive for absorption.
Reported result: 4.7 angstrom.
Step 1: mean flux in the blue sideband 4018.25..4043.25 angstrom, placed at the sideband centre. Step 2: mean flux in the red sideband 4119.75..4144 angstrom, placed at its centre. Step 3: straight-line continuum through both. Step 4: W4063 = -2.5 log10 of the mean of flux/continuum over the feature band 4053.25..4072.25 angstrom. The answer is 0.10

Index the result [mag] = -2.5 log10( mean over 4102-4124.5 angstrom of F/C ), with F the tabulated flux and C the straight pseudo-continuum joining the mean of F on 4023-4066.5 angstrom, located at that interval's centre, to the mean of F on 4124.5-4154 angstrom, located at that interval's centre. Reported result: 0.20 mag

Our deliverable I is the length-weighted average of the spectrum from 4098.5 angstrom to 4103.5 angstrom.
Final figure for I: 7.42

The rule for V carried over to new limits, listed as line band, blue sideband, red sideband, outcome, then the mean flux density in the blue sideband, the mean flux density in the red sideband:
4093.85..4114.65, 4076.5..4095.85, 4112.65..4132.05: 2.4 angstrom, 8.71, 8.84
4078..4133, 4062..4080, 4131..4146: 4.2 angstrom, 8.18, 10.1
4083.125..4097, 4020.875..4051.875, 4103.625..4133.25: 0.6 angstrom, 9.62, 8.49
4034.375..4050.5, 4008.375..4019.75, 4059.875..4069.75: -1.7 angstrom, 9.02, 8.55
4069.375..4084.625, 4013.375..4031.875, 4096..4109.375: -0.8 angstrom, 9.43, 7.59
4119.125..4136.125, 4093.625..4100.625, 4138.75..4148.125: -0.1 angstrom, 7.95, 9.84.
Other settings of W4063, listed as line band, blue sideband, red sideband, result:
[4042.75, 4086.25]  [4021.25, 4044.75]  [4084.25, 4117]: 0.00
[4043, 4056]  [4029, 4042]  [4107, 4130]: -0.03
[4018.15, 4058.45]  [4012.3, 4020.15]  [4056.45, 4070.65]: -0.11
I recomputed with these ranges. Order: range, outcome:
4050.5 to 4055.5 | 8.75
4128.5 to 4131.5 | 9.43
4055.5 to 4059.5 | 9.25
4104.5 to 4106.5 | 6.49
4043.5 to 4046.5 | 9.91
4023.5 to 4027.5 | 10.2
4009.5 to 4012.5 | 9.51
